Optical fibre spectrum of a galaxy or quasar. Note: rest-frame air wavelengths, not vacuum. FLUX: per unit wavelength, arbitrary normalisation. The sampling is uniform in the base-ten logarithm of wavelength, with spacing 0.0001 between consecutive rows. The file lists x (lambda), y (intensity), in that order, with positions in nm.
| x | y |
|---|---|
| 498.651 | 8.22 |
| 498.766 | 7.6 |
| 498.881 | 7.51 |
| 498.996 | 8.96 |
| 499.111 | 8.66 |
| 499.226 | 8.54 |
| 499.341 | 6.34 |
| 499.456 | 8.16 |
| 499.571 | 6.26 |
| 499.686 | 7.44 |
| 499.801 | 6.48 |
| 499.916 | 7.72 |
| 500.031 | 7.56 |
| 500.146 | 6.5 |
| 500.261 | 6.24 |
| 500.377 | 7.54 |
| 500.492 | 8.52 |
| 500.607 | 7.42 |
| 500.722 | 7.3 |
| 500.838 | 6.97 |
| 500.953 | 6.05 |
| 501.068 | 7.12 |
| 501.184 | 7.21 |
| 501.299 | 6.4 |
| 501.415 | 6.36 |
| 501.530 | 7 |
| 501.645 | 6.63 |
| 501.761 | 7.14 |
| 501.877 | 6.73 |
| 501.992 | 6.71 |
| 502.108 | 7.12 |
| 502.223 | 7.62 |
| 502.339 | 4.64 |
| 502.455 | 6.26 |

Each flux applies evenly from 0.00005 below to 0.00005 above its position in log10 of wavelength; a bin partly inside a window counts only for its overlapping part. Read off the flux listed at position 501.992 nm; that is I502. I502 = 6.71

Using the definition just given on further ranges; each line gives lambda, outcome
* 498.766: 7.6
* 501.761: 7.14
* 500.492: 8.52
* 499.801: 6.48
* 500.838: 6.97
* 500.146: 6.5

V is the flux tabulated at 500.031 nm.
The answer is 7.56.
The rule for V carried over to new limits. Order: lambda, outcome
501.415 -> 6.36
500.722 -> 7.3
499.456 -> 8.16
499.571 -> 6.26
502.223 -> 7.62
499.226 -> 8.54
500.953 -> 6.05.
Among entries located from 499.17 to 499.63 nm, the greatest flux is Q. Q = 8.54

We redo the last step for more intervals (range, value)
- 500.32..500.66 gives 8.52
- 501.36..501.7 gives 7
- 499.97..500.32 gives 7.56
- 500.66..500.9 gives 7.3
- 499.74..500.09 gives 7.72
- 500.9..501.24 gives 7.21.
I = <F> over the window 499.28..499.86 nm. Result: 6.95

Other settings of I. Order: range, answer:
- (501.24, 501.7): 6.61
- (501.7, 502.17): 6.93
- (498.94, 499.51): 8.13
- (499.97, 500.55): 7.28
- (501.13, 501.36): 6.79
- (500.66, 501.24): 6.93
